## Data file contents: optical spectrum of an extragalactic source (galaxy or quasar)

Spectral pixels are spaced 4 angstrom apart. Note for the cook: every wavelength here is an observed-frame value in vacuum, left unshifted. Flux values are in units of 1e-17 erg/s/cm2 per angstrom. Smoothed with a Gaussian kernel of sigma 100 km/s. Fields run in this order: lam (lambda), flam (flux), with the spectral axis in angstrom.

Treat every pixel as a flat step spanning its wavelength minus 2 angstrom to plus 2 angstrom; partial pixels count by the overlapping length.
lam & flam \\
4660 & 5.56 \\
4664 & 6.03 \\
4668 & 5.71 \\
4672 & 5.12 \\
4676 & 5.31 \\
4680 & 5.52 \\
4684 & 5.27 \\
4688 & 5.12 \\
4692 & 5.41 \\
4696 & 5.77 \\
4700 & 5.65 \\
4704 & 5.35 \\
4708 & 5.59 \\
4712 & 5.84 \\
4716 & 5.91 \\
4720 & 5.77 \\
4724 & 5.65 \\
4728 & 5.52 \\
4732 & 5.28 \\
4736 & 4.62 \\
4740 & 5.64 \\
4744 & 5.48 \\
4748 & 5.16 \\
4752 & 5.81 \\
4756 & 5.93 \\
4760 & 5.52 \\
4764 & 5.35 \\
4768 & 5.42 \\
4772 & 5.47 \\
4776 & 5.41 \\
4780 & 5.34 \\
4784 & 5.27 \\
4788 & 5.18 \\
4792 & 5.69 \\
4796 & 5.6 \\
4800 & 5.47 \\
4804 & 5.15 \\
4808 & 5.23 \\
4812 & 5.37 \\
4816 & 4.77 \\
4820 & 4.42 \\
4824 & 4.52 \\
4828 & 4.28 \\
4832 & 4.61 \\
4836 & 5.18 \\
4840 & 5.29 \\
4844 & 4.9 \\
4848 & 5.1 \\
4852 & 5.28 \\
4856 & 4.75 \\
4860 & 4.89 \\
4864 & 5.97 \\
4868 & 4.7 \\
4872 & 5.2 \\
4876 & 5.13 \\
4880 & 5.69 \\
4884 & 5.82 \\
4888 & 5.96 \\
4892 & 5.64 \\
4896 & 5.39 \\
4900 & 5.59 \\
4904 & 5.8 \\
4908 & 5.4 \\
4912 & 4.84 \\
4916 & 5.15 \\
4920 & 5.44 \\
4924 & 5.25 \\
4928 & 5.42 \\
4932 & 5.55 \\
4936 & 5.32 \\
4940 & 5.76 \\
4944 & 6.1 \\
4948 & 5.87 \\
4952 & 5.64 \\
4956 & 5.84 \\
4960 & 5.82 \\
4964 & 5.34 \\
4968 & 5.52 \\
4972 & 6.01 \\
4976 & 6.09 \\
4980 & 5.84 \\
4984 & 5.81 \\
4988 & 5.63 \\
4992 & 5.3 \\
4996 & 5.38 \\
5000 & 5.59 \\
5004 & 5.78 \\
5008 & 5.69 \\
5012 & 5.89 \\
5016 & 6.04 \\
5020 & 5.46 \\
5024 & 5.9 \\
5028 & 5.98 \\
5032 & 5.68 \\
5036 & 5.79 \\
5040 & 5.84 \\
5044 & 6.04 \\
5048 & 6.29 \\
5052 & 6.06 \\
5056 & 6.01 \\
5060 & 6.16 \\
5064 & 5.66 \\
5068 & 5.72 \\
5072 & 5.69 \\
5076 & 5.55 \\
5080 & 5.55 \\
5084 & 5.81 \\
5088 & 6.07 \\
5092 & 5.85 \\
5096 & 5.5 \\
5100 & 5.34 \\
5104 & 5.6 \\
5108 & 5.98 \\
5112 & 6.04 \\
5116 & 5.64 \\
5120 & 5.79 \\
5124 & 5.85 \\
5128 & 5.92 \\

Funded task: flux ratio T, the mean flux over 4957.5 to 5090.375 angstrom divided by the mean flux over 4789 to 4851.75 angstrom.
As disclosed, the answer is 1.15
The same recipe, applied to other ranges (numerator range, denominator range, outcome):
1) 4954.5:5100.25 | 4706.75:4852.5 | 1.09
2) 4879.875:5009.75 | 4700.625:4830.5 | 1.05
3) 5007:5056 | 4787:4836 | 1.17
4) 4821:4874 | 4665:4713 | 0.91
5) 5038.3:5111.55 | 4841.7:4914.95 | 1.09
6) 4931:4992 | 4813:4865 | 1.17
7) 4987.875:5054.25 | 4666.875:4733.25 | 1.05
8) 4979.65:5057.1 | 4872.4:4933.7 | 1.06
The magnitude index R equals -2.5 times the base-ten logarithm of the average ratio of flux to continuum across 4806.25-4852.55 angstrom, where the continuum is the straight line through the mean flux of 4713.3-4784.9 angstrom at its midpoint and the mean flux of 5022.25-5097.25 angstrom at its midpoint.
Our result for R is 0.14 mag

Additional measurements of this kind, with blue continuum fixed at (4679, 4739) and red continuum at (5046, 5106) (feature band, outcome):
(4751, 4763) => -0.04 mag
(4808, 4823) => 0.14 mag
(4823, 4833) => 0.25 mag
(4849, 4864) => 0.10 mag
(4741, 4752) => 0.02 mag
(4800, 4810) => 0.06 mag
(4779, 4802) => 0.02 mag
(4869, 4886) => 0.04 mag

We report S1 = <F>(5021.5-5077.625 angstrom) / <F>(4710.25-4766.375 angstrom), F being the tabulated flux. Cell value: 1.1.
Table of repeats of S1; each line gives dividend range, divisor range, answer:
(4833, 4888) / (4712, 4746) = 0.95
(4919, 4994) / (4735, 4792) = 1.04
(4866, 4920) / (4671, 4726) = 0.98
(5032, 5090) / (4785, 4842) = 1.16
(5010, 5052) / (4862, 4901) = 1.07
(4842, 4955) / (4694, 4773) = 0.98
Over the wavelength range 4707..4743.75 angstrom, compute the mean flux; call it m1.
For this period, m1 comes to 5.53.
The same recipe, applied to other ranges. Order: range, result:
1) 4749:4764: 5.66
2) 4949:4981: 5.76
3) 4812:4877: 4.95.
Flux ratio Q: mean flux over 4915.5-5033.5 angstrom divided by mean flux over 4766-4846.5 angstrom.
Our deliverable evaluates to 1.11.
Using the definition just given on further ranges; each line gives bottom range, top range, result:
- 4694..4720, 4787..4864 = 0.89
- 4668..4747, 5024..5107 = 1.06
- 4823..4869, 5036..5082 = 1.18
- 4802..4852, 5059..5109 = 1.16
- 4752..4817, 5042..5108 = 1.07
